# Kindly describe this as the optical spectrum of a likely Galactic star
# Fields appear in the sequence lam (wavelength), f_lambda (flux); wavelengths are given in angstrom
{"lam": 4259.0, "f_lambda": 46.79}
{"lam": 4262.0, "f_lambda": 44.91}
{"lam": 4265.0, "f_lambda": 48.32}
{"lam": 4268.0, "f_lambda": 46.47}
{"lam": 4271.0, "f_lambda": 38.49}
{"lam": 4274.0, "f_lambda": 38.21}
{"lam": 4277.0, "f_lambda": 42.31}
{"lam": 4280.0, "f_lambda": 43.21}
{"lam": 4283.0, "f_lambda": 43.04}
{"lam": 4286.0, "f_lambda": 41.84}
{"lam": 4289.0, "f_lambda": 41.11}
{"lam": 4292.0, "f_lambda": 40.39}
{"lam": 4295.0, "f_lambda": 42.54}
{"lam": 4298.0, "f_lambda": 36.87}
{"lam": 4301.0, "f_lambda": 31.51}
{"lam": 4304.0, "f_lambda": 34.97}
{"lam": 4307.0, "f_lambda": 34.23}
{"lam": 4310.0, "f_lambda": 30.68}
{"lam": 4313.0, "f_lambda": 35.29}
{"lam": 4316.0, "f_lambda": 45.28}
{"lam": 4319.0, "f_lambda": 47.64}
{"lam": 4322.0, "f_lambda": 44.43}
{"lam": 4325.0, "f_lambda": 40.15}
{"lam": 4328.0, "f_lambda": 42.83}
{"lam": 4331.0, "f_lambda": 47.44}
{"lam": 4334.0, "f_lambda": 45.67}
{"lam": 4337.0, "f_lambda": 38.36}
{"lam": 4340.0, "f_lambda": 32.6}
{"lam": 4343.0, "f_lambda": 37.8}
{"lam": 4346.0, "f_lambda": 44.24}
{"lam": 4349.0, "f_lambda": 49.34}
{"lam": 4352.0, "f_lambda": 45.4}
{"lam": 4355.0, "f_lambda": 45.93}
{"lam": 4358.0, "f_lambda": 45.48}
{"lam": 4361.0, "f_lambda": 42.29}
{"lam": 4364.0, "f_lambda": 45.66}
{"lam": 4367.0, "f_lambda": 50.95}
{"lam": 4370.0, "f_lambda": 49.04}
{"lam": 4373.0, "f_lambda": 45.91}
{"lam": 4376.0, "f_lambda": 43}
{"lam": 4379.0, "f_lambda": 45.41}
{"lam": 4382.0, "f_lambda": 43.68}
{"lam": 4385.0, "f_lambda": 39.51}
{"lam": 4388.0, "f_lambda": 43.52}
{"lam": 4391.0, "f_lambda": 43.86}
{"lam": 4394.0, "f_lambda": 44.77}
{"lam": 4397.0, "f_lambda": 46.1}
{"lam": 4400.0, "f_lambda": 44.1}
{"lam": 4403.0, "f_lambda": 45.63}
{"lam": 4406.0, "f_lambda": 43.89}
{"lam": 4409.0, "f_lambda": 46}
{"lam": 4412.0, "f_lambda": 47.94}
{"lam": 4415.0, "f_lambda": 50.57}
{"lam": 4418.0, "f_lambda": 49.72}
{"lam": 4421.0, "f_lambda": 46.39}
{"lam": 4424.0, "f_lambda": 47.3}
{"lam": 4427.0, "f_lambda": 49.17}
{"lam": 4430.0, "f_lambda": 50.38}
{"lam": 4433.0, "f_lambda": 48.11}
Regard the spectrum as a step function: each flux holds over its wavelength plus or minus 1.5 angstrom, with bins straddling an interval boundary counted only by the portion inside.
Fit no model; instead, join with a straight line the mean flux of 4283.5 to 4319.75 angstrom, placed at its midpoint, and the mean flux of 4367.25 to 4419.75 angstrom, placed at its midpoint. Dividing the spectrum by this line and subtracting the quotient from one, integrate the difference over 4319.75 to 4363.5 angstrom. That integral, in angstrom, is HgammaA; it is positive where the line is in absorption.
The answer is -1.7 angstrom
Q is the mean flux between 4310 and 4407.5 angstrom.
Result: 43.7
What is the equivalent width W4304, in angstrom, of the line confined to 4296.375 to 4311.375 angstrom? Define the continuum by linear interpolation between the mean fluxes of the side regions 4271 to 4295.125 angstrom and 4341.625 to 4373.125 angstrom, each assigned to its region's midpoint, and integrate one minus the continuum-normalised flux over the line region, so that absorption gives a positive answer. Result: 3.1 angstrom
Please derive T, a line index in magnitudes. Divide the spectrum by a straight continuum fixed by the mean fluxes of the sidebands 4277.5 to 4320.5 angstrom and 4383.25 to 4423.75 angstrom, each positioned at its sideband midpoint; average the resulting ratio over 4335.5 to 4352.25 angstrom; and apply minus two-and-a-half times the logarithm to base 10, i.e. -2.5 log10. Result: 0.03 mag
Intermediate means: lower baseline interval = 39.3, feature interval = 41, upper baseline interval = 45.6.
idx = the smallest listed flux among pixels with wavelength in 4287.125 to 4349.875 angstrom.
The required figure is 30.68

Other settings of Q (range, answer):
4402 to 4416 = 46.7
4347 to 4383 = 46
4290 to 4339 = 39.8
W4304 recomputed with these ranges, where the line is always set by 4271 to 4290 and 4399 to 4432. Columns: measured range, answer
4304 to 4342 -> 2.8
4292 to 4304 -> 1.4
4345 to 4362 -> -0.4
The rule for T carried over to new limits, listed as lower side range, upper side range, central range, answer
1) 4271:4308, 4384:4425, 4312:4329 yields -0.05 mag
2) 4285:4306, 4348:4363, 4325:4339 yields 0.00 mag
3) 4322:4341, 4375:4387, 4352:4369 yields -0.09 mag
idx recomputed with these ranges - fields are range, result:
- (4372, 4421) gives 39.51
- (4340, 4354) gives 32.6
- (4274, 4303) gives 31.51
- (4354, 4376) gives 42.29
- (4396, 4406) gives 43.89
